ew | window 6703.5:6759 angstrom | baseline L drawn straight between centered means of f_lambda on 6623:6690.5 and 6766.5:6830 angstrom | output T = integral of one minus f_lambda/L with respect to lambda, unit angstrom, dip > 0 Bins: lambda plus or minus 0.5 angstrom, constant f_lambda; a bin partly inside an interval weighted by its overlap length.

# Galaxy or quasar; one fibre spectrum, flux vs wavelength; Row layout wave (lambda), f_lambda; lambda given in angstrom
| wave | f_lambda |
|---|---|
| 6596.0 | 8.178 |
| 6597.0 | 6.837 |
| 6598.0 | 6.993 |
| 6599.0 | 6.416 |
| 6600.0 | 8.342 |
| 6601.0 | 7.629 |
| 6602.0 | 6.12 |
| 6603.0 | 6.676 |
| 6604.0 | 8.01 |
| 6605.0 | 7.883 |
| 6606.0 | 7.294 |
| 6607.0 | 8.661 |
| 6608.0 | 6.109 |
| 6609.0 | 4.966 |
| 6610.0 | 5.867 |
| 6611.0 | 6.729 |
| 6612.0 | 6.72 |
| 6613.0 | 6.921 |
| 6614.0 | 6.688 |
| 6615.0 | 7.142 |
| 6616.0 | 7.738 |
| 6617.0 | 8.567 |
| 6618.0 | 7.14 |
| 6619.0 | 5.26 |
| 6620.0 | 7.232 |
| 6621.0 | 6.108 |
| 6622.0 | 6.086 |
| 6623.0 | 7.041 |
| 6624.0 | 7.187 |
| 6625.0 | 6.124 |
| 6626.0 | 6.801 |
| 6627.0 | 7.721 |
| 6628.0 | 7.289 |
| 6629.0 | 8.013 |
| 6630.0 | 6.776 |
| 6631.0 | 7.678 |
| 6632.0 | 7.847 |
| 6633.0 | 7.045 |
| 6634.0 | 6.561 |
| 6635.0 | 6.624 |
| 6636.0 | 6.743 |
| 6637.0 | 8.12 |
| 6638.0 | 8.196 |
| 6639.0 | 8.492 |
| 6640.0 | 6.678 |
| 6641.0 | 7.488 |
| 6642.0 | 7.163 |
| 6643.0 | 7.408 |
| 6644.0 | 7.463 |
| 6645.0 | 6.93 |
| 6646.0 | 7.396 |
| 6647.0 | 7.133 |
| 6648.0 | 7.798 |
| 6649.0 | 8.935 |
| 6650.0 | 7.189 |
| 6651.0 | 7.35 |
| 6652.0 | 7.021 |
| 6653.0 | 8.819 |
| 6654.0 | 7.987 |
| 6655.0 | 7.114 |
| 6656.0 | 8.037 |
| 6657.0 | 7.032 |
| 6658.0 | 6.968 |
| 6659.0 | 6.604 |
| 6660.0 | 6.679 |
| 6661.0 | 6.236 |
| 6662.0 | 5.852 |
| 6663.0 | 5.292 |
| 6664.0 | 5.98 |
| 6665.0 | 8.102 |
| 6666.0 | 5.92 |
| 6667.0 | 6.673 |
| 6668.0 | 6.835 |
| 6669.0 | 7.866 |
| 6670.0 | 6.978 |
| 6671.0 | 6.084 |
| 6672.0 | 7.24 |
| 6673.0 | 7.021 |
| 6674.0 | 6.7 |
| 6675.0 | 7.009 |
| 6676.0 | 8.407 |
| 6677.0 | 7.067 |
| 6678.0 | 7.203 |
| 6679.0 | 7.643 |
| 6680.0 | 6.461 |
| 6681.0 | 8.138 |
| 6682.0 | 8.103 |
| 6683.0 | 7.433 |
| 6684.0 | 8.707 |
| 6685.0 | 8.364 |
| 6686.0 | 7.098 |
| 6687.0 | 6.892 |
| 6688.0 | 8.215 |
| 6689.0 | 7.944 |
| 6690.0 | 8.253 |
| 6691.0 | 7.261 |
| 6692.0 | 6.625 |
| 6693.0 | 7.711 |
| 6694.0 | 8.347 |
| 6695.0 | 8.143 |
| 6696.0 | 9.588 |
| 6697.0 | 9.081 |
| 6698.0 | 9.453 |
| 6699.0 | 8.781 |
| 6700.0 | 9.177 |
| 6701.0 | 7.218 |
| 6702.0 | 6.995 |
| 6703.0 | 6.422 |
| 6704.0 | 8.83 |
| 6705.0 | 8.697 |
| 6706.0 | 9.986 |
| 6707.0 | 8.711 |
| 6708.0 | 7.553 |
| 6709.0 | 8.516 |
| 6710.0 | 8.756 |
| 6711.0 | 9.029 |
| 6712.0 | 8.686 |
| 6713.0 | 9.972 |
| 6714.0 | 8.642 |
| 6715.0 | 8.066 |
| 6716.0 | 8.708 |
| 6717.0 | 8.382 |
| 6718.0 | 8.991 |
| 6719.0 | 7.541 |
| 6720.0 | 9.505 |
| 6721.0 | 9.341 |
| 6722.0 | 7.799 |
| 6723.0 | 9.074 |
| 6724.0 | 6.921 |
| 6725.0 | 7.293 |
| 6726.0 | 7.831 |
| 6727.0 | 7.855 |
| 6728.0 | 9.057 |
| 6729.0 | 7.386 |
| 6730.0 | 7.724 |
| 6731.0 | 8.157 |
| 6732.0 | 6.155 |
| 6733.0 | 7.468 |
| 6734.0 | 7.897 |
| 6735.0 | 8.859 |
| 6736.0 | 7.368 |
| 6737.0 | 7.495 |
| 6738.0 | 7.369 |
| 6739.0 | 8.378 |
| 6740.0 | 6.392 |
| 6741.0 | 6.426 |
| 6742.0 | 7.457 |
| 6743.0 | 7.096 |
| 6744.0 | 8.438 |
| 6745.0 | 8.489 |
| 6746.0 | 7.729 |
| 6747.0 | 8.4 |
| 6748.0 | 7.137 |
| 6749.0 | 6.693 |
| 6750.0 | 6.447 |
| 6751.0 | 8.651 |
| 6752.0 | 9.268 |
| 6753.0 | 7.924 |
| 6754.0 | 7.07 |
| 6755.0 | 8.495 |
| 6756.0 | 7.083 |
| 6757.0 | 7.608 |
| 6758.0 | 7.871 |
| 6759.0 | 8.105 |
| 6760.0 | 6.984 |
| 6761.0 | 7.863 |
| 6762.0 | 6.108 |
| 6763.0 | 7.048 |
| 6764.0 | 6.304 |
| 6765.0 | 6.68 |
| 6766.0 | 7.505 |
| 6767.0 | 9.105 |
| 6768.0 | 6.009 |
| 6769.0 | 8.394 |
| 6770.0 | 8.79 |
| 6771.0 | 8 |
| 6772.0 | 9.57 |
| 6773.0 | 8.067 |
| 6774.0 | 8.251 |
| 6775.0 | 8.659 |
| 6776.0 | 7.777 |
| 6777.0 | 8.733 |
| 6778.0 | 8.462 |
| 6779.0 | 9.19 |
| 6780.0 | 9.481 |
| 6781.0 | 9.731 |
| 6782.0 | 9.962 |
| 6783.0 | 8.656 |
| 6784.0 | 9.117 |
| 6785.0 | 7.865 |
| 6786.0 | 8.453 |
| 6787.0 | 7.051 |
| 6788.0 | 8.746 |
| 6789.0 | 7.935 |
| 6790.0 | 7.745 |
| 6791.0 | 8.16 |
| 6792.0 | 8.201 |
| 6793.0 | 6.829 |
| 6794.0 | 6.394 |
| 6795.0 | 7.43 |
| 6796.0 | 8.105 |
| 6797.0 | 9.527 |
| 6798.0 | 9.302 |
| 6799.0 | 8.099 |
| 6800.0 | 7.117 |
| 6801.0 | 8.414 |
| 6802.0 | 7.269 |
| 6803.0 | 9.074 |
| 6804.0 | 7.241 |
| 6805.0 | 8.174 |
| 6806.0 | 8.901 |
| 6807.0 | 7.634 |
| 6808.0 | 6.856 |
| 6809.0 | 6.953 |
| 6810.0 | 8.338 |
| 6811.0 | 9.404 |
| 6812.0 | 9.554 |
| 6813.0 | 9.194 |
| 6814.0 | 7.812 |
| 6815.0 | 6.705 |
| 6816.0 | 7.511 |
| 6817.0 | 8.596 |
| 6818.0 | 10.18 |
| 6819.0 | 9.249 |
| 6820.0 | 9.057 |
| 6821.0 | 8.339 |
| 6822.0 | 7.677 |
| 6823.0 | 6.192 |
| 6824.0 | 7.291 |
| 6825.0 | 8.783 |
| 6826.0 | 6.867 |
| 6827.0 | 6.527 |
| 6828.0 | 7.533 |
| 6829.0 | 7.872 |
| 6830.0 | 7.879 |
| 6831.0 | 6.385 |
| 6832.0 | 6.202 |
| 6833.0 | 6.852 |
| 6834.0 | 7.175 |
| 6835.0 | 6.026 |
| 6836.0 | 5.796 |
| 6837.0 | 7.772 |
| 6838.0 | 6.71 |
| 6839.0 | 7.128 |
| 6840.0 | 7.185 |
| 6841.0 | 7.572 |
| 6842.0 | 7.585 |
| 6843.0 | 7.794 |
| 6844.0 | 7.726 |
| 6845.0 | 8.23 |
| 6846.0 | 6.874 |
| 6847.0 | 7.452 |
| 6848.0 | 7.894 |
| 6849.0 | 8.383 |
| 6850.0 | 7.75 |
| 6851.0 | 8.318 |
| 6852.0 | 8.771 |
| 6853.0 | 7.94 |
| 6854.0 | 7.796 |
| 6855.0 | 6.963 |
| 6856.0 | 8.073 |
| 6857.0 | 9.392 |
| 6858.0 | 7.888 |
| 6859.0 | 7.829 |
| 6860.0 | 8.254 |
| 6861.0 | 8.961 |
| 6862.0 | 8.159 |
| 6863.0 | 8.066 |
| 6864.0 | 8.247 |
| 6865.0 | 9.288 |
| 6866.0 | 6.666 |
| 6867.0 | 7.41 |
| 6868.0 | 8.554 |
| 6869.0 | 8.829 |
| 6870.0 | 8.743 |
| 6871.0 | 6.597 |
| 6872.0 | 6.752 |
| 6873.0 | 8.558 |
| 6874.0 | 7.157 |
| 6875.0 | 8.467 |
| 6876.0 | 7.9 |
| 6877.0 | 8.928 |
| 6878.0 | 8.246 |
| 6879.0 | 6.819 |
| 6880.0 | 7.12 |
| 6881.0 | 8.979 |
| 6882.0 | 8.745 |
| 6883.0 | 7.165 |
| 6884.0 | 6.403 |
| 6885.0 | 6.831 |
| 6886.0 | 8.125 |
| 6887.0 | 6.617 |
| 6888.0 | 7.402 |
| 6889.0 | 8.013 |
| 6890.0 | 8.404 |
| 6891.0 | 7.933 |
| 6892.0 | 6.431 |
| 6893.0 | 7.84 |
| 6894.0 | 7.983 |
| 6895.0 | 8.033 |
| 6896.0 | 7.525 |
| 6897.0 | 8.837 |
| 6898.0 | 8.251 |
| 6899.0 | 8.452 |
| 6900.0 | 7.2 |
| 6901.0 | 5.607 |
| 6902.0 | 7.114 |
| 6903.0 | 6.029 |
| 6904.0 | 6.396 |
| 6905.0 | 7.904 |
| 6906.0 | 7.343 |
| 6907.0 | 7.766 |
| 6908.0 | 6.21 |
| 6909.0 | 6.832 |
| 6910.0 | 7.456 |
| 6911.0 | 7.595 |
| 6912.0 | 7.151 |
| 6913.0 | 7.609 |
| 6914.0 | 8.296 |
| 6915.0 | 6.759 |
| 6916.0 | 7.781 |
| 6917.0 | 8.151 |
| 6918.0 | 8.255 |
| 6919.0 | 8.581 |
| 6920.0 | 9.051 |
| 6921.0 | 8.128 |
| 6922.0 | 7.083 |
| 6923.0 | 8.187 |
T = -2.11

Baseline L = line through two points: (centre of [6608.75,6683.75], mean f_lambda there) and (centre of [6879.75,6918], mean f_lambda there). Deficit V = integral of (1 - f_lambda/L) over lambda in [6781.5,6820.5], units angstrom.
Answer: -4.7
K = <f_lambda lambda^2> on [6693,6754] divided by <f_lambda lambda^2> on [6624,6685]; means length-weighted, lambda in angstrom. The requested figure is 1.14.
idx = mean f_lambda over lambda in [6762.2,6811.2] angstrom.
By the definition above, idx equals 8.12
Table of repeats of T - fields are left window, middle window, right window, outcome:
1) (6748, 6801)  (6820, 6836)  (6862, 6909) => 1.32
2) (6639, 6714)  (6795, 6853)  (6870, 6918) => -1.72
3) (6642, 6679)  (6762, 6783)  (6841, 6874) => -1.74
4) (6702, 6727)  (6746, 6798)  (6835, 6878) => 1.19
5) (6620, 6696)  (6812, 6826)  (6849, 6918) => -1.09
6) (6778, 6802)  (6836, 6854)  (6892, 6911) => 0.40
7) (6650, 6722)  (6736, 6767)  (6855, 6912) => 0.97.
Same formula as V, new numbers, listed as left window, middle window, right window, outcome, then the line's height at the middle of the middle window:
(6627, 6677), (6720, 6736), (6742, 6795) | -0.5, 7.7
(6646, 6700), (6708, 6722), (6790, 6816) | -1.9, 7.65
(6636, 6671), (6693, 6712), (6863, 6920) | -3.1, 7.3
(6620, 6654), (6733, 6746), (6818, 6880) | -0.2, 7.52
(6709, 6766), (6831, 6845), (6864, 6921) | 1.2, 7.73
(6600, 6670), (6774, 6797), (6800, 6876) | -2.1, 7.64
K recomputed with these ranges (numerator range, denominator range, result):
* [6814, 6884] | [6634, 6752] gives 1.05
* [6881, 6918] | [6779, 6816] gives 0.94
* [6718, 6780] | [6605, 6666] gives 1.14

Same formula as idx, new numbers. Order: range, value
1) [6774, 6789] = 8.67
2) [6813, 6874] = 7.75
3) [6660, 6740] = 7.81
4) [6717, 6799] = 7.96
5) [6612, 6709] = 7.43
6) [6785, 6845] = 7.77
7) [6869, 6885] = 7.78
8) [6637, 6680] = 7.19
